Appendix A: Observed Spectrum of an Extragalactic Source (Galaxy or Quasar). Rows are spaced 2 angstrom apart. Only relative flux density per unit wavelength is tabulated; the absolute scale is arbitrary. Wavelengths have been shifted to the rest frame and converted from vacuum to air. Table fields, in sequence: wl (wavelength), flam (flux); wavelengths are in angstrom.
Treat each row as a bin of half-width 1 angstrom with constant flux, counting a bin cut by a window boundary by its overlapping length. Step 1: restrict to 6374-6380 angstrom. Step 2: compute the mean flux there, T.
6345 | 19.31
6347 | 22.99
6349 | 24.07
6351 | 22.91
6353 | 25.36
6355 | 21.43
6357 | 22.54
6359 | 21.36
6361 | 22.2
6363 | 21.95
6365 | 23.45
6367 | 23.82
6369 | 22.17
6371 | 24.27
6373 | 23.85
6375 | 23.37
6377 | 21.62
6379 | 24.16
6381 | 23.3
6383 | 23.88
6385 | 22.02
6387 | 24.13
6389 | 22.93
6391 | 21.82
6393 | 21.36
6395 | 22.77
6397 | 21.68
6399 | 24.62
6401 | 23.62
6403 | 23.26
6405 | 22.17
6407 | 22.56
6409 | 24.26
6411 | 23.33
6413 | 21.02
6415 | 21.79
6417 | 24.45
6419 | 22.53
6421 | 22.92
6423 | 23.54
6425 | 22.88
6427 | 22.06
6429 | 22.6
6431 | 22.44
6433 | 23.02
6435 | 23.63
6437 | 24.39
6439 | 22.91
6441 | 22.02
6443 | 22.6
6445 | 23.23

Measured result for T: 23.1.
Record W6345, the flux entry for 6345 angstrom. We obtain 19.31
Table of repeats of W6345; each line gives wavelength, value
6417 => 24.45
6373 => 23.85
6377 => 21.62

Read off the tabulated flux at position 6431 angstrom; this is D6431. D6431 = 22.44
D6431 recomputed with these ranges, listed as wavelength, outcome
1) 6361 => 22.2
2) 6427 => 22.06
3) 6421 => 22.92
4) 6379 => 24.16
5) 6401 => 23.62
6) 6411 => 23.33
